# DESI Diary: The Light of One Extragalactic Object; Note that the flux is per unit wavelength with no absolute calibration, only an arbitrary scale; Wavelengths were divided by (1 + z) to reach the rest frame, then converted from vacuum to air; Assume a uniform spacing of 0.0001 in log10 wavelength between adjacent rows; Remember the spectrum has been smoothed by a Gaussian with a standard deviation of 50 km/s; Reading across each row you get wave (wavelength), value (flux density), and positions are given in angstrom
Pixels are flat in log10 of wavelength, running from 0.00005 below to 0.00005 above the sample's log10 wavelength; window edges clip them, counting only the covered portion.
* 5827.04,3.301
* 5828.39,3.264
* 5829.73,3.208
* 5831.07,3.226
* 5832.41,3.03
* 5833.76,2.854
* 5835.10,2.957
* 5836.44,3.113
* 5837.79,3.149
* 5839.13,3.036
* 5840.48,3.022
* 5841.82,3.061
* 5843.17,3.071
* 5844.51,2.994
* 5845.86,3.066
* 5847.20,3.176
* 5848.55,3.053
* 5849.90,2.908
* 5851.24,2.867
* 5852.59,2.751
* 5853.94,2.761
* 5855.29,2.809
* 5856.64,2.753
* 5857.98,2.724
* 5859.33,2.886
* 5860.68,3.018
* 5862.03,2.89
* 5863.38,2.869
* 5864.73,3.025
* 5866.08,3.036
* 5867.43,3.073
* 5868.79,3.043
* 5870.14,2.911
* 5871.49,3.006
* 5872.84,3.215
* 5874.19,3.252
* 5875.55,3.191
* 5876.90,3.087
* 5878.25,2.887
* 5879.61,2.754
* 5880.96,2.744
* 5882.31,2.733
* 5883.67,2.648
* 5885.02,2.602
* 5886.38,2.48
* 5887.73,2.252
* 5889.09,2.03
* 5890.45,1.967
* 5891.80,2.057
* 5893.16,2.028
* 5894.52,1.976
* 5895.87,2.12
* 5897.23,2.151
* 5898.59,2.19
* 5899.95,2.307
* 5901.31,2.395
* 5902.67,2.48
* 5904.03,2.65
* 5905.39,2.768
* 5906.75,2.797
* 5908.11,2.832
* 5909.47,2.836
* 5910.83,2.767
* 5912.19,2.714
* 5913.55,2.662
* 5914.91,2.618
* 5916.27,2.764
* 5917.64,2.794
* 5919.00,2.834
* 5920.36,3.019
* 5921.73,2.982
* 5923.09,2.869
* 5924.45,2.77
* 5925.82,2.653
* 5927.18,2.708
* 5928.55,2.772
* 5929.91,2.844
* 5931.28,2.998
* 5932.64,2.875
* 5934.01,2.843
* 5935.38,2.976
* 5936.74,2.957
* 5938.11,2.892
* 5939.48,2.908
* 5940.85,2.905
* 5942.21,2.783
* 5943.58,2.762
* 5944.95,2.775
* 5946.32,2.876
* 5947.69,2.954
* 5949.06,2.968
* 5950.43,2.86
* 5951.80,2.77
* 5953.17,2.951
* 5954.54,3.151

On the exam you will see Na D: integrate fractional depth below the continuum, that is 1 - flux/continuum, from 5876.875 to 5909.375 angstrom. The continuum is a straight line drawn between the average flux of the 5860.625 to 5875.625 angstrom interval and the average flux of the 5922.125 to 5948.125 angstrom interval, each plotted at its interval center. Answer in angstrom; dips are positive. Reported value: 5.67 angstrom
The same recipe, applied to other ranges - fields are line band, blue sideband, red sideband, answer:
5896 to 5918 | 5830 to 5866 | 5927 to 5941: 2.39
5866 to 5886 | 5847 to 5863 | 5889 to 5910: -2.32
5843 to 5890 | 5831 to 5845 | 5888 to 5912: -2.26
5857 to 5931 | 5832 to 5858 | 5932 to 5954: 5.63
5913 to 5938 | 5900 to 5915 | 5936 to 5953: -0.58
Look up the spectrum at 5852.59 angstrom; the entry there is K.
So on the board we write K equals 2.751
